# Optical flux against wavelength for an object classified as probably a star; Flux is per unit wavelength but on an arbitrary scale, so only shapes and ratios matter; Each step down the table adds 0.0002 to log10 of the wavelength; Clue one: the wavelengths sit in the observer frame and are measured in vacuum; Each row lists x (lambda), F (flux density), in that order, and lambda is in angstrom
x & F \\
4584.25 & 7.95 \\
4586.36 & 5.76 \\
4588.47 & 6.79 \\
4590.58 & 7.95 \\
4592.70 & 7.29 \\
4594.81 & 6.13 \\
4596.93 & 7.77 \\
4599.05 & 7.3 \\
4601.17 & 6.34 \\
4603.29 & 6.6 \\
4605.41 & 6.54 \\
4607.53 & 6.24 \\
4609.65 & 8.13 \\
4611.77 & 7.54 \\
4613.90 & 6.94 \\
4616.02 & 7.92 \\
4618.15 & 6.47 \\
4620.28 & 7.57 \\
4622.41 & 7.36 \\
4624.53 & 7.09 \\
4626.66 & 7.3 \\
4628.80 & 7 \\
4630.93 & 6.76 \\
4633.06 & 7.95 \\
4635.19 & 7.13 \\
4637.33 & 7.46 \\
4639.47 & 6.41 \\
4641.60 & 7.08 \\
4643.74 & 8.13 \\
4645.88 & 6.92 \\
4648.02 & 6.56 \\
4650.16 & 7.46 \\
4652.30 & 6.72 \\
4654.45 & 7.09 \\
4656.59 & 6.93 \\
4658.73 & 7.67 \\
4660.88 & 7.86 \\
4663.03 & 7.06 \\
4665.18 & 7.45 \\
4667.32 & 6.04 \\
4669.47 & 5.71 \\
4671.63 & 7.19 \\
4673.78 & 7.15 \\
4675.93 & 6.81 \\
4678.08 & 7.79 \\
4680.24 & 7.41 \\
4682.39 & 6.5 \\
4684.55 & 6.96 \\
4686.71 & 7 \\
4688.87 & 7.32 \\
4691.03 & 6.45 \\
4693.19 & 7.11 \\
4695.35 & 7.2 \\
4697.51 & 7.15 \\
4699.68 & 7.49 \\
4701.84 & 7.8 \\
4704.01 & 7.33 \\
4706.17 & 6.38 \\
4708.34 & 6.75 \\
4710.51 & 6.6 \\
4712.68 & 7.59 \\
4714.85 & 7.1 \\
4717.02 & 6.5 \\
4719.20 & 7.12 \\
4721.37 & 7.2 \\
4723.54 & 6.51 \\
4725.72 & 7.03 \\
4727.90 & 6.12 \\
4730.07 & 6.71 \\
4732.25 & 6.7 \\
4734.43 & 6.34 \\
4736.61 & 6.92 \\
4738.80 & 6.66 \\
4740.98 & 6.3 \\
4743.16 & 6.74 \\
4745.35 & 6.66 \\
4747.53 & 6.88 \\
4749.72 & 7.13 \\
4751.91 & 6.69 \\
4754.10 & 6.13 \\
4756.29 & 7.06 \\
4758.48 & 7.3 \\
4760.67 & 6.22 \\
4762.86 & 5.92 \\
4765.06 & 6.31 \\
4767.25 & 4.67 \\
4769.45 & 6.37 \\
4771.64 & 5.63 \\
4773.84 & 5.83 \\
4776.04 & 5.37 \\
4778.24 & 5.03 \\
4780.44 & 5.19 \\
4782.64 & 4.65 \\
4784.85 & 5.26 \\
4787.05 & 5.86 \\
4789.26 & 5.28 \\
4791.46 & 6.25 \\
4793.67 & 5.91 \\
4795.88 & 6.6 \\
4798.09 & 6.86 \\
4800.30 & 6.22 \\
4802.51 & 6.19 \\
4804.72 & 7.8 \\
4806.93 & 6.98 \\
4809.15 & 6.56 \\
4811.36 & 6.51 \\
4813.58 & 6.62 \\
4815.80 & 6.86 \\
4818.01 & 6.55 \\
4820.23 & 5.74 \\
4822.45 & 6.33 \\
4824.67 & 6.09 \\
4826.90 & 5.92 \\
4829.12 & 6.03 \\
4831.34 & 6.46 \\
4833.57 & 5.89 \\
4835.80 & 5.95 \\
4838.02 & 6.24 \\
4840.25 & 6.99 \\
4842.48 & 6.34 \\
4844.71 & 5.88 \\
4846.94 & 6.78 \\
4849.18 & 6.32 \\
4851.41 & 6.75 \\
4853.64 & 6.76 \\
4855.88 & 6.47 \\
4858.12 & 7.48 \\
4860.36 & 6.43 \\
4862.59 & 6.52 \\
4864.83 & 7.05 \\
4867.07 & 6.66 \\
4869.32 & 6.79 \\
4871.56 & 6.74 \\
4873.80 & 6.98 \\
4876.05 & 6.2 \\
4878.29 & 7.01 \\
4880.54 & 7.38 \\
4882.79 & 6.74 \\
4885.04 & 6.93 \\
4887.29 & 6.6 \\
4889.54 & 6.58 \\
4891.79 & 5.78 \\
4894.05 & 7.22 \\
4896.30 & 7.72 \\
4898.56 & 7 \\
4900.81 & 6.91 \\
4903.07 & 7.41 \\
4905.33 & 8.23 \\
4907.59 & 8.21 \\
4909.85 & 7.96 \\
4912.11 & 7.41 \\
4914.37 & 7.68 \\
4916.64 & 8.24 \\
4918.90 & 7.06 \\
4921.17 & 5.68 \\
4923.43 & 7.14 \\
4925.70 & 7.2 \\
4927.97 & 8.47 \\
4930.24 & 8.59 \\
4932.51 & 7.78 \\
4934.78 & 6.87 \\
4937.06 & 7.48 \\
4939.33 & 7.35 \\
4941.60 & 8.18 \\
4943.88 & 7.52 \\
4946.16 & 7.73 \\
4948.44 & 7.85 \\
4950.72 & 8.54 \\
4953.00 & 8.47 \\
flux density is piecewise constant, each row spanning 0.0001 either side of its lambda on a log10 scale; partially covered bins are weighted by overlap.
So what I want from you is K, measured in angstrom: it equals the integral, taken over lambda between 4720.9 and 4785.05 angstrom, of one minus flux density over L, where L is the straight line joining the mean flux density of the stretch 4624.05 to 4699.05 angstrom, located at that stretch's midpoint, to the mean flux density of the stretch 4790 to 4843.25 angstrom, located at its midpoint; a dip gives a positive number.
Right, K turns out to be 4.2 angstrom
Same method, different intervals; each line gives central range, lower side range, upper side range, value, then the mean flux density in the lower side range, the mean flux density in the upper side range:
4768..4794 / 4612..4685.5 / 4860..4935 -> 5.9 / 7.12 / 7.17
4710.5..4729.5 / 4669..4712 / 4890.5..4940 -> 0.6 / 7.03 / 7.43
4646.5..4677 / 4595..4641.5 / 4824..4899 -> 0.2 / 7.11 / 6.61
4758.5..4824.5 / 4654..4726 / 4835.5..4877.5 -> 6.8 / 7.04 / 6.61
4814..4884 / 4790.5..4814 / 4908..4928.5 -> 4.0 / 6.59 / 7.42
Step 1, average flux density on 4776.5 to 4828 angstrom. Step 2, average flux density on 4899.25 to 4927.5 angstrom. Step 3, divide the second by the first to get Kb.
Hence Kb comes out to 1.2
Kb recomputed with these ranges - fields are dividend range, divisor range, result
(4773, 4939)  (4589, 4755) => 0.95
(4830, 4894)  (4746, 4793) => 1.11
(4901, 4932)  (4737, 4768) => 1.17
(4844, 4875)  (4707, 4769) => 1.01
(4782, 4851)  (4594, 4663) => 0.88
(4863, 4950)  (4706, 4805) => 1.15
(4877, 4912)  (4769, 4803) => 1.25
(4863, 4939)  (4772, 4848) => 1.17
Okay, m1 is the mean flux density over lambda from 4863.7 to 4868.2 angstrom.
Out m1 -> 6.84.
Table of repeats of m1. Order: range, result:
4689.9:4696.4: 6.92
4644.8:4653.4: 6.91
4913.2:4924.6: 7.16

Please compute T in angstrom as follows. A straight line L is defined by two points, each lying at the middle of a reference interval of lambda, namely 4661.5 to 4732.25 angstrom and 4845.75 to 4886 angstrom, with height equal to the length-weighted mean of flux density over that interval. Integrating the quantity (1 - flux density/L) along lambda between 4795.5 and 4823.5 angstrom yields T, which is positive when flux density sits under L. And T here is 0.96 angstrom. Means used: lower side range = 6.96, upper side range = 6.77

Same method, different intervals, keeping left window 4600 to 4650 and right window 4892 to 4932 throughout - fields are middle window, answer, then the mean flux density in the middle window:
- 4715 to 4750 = 2.6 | 6.72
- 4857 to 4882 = 2.0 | 6.84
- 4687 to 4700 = 0.2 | 7.09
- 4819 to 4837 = 3.2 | 6.06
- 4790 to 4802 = 1.7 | 6.33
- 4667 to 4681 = 0.5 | 6.9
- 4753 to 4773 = 3.1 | 6.18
